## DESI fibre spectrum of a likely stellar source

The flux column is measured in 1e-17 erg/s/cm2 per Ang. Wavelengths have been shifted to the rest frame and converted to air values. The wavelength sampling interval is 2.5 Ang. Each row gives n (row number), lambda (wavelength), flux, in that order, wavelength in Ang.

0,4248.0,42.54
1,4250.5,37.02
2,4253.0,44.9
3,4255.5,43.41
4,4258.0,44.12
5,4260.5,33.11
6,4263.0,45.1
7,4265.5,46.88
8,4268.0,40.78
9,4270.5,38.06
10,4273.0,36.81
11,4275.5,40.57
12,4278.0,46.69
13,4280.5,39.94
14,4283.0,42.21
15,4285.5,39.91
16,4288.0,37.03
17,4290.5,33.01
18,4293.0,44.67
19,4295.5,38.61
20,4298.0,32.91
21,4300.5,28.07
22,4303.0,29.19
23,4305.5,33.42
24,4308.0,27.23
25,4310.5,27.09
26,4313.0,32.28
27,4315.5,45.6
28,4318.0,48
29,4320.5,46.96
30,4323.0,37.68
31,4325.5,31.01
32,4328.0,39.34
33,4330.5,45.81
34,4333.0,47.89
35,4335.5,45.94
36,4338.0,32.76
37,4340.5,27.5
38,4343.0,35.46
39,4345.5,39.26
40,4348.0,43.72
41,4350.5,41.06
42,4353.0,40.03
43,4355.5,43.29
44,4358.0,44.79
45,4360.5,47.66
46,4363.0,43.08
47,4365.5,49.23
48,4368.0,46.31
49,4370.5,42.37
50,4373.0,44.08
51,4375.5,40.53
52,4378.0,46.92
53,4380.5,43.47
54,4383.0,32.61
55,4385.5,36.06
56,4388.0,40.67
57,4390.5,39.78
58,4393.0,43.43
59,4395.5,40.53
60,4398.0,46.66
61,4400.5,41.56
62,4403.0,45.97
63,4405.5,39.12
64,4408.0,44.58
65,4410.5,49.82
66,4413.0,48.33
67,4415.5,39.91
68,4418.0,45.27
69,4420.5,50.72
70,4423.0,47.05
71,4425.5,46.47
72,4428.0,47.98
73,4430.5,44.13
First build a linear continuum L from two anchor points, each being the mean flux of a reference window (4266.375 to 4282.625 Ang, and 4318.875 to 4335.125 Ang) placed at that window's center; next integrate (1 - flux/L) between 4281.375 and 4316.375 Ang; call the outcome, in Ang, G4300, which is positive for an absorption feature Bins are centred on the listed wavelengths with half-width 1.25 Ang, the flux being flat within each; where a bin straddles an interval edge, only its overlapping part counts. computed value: 5.26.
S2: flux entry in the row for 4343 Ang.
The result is 35.46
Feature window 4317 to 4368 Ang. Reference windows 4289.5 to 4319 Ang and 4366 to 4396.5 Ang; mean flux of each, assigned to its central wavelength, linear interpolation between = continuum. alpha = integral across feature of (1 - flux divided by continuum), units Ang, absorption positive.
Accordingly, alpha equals -4.5 Ang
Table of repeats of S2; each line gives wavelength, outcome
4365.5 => 49.23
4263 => 45.1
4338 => 32.76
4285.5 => 39.91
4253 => 44.9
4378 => 46.92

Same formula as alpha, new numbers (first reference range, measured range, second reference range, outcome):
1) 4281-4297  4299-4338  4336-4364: 2.1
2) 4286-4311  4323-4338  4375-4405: -1.9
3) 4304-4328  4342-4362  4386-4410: -1.4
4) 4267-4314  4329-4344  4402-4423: 0.2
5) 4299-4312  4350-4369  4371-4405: -3.6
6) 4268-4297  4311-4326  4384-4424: 0.3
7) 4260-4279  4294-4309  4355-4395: 3.5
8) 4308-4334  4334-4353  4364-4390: 1.1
